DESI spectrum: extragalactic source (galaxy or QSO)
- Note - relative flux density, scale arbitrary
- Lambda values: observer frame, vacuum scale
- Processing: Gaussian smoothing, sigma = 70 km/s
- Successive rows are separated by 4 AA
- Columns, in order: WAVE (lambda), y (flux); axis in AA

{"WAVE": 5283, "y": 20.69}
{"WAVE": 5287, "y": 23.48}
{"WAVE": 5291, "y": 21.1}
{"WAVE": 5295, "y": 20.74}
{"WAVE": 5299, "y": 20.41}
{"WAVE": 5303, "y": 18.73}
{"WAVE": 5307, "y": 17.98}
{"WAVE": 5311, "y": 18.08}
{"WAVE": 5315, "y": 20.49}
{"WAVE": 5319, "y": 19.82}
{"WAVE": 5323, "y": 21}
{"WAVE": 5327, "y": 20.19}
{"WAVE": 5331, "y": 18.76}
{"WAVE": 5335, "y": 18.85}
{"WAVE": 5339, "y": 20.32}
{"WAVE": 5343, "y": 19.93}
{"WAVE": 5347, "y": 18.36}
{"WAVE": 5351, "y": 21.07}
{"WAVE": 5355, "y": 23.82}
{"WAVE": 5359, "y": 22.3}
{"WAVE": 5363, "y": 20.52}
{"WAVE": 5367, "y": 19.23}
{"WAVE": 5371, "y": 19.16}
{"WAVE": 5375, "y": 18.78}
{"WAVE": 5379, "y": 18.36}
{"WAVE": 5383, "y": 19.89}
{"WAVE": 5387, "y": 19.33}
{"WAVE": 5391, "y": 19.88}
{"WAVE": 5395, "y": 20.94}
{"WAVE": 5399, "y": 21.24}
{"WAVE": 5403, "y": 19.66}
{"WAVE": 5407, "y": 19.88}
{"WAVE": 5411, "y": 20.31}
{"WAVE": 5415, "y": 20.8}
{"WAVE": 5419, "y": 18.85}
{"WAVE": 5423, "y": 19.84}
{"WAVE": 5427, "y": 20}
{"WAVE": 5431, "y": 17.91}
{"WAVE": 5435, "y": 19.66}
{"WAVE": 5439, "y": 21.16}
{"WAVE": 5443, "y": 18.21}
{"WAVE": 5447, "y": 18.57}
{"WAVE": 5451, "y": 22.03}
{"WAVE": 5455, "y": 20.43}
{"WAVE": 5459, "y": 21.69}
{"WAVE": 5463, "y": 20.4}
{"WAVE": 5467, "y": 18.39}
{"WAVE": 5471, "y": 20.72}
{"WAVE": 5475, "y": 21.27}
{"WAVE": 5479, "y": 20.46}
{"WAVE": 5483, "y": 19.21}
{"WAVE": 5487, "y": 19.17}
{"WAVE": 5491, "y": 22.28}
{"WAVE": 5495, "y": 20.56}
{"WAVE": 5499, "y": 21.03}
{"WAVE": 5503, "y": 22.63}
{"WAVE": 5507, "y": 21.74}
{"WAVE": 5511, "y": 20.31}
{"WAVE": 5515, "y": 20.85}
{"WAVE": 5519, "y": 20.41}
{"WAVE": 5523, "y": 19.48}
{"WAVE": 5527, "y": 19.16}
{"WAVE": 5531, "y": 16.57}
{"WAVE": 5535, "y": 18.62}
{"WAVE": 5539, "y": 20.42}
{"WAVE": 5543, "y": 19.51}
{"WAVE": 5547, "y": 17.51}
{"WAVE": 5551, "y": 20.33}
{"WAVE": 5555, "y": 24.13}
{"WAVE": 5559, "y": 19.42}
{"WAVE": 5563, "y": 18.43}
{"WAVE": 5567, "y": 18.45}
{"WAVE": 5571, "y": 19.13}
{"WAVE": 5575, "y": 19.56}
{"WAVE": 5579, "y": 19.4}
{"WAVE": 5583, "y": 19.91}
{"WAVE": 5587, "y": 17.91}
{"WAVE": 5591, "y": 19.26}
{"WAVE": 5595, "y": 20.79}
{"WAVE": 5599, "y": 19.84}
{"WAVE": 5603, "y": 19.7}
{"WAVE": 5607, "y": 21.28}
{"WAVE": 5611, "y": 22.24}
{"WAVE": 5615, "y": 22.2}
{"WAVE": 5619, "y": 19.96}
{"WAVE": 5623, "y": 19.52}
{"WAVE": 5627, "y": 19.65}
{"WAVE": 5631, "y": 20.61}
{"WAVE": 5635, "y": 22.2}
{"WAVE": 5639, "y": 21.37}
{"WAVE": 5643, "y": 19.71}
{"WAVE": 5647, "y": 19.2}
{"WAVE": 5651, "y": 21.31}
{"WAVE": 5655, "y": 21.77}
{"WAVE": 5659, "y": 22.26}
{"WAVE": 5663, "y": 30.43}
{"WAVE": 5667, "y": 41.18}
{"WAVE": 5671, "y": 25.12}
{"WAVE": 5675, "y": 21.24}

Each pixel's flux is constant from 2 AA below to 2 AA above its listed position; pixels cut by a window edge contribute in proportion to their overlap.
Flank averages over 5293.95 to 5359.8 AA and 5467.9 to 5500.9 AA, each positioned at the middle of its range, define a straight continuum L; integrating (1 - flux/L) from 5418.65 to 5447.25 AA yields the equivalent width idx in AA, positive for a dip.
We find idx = 1.4 AA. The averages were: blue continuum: 20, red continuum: 20.5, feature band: 19.3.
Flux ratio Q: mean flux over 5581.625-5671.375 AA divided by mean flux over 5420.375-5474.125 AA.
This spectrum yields 1.10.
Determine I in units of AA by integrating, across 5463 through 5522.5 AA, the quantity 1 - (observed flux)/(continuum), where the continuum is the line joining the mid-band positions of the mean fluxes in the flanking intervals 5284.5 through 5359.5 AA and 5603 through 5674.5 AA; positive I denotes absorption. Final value 2.8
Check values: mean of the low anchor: 20.2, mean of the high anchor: 22.8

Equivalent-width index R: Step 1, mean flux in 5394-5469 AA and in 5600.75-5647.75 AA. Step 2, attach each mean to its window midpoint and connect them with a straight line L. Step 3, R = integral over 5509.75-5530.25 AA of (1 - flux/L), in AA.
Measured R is 0.5 AA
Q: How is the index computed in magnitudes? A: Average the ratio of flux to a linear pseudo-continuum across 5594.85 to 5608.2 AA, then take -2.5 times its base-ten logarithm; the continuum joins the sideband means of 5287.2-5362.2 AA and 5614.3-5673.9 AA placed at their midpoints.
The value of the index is 0.12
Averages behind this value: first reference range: 20.2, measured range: 20.3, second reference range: 23.1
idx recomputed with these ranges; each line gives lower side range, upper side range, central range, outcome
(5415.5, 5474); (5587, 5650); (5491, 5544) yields -0.20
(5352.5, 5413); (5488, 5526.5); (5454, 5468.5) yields 0.27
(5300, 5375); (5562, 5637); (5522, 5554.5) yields 1.34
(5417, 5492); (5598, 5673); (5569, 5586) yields 1.86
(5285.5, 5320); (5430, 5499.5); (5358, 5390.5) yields 0.79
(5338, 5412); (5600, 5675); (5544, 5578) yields 3.61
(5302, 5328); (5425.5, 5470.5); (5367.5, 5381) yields 0.57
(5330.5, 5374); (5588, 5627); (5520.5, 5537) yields 1.49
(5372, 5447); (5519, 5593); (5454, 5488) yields -1.21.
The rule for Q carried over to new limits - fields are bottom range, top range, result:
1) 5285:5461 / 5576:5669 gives 1.09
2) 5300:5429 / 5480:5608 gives 1.00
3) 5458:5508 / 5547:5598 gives 0.95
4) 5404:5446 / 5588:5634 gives 1.04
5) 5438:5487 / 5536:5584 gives 0.98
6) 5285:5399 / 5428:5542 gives 1.00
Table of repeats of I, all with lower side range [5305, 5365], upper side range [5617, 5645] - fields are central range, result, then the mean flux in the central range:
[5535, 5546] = 0.5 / 19.5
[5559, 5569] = 0.8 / 18.6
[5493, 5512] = -1.0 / 21.3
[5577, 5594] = 1.0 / 19.2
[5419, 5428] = 0.2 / 19.7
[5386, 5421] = 0.1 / 20.1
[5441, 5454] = 0.4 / 19.7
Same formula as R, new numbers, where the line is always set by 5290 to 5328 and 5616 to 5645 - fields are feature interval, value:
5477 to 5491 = 0.1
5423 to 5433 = 0.5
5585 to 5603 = 0.8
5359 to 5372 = -0.1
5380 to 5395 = 0.2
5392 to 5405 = -0.4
